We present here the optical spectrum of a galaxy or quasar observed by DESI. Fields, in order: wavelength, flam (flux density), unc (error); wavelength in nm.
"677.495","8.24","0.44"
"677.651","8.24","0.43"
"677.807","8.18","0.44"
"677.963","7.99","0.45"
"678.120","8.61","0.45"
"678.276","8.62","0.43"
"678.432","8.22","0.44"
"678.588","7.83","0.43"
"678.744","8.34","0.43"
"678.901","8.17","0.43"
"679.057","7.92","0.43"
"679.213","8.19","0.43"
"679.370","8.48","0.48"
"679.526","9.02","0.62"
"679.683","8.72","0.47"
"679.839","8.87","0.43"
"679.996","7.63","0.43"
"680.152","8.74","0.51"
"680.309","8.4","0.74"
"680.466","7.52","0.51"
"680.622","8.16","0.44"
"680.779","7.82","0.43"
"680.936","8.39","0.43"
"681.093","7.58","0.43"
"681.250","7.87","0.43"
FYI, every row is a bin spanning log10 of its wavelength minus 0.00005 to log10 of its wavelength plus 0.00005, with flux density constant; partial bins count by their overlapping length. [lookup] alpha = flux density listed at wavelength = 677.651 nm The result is 8.24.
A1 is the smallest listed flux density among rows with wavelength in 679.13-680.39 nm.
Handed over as 7.63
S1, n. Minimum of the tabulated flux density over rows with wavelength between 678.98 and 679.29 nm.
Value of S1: 7.92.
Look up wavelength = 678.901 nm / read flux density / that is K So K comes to 8.17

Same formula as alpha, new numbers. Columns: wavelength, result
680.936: 8.39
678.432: 8.22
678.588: 7.83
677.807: 8.18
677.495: 8.24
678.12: 8.61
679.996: 7.63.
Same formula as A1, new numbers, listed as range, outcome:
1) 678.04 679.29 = 7.83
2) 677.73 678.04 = 7.99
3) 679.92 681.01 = 7.52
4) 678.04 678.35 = 8.61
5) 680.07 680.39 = 8.4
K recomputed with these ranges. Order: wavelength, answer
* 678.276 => 8.62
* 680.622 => 8.16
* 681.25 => 7.87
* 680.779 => 7.82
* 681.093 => 7.58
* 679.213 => 8.19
